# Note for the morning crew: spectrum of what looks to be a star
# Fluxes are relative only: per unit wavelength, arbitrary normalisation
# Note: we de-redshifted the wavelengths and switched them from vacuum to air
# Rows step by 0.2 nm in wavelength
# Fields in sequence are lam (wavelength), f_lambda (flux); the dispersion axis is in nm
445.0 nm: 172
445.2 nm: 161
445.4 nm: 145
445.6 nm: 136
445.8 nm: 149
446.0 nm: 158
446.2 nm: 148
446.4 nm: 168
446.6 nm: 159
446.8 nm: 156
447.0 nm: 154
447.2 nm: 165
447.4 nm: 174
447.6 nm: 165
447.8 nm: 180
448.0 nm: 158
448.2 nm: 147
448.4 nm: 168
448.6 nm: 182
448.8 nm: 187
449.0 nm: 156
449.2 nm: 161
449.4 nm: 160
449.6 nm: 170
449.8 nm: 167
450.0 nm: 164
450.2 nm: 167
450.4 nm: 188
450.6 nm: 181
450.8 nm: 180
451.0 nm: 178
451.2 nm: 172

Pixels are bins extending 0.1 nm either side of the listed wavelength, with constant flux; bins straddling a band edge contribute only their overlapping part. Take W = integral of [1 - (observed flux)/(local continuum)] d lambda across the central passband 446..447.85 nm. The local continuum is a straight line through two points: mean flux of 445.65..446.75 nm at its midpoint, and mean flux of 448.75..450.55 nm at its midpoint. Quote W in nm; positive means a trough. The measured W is -0.049 nm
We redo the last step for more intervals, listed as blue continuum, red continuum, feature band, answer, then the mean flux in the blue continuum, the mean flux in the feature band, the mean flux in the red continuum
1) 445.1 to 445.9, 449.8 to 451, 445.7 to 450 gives -0.068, 148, 163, 175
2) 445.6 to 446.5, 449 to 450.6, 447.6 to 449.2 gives -0.048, 154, 168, 168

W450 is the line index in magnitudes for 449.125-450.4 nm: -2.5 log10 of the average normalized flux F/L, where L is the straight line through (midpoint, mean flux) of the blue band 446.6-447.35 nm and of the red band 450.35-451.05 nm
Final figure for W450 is 0.06 mag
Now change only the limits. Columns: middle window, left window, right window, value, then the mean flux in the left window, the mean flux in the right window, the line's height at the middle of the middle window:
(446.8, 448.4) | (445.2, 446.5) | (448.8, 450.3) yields -0.04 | 151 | 165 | 158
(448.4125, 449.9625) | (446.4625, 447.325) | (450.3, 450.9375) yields 0.03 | 159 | 183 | 174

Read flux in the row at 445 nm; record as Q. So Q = 172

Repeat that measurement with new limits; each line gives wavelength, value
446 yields 158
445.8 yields 149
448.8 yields 187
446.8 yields 156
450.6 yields 181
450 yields 164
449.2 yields 161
